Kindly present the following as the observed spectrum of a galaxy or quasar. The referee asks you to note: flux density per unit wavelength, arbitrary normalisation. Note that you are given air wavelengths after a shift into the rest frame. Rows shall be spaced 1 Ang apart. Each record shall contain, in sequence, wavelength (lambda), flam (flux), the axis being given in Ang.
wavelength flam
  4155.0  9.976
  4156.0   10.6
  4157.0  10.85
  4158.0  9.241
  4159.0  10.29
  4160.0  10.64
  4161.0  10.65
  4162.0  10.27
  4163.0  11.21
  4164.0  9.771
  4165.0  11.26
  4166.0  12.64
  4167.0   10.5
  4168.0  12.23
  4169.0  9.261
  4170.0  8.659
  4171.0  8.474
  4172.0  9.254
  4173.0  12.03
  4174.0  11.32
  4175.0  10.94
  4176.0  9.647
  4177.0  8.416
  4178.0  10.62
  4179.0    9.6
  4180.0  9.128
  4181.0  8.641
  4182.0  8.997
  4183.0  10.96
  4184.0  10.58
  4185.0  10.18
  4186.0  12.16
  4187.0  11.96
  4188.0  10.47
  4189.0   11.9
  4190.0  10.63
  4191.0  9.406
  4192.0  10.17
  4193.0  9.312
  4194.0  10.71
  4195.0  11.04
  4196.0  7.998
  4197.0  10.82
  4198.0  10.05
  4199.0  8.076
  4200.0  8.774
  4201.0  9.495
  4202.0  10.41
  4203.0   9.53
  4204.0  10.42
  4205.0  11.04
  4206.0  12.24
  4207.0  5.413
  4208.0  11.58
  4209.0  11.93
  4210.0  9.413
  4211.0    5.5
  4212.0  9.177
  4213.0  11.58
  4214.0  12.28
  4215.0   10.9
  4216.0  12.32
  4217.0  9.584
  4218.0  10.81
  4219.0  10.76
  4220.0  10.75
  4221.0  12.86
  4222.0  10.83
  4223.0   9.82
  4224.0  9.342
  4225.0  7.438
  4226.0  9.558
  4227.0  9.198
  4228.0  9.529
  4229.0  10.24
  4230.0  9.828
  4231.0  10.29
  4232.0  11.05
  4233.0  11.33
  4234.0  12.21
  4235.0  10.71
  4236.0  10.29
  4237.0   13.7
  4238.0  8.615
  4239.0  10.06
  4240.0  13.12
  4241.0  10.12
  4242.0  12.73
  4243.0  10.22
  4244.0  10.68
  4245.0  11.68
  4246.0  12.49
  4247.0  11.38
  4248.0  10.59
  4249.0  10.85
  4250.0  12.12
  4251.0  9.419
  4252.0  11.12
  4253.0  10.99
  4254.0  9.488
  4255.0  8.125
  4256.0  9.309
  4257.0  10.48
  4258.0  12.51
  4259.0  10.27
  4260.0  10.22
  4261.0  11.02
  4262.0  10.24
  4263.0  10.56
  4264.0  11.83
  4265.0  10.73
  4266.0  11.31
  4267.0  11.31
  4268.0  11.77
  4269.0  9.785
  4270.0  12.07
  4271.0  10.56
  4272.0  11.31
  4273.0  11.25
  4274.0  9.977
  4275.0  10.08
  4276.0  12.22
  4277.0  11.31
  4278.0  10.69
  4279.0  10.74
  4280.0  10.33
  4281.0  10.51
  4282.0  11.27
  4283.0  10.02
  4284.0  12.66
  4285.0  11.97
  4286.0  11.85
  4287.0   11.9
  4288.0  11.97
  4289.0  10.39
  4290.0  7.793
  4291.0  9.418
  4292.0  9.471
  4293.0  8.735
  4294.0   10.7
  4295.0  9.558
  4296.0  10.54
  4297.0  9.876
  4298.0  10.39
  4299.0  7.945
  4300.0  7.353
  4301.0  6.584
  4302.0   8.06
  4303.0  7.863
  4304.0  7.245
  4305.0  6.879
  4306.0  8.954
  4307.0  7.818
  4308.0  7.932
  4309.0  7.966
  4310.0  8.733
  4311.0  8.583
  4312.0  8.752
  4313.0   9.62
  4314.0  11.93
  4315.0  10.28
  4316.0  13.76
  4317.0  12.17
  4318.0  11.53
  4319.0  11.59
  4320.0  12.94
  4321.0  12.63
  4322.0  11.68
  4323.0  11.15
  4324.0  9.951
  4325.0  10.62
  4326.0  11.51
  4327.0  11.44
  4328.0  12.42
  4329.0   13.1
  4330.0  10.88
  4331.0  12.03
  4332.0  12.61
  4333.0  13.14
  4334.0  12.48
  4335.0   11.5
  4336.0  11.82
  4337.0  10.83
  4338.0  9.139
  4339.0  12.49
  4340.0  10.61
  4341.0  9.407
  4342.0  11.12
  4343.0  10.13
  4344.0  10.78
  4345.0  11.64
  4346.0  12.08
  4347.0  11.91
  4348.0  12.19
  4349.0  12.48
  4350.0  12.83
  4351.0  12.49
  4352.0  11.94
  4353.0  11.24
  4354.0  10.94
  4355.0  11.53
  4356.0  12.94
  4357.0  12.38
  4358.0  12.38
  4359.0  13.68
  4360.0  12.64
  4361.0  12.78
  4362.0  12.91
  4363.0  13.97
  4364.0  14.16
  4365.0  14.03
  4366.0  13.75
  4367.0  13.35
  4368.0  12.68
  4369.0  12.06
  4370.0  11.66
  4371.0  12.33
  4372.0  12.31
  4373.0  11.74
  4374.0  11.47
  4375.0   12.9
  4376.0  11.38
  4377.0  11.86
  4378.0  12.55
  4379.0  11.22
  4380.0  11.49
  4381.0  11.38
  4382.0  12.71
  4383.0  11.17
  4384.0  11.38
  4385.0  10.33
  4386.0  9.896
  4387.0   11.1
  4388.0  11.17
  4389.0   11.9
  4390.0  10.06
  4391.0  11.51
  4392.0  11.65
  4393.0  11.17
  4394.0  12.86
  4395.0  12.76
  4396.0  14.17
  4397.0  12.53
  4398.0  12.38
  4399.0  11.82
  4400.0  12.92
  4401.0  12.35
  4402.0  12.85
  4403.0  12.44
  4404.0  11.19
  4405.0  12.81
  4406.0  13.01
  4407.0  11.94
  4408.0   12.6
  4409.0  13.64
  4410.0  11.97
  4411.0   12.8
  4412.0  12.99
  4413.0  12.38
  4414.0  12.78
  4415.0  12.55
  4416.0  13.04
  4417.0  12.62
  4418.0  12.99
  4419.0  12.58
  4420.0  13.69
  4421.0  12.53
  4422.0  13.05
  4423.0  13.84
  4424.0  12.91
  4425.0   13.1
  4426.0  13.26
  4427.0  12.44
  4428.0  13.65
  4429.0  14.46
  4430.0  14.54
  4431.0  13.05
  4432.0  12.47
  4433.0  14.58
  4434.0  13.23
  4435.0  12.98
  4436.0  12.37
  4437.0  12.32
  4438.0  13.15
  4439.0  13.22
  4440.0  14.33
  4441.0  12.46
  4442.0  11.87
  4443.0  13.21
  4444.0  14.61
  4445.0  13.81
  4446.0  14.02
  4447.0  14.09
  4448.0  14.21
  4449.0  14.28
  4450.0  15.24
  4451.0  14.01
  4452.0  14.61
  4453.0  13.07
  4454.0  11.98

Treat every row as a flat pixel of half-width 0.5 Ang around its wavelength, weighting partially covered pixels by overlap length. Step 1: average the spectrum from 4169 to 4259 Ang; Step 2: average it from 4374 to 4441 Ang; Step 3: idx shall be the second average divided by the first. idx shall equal 1.21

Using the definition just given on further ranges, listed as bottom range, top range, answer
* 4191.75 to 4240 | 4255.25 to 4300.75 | 1.03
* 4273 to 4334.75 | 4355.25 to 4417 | 1.18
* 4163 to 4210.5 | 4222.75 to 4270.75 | 1.05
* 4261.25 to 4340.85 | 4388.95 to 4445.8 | 1.22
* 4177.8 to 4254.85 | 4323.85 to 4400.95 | 1.15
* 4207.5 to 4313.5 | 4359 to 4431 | 1.21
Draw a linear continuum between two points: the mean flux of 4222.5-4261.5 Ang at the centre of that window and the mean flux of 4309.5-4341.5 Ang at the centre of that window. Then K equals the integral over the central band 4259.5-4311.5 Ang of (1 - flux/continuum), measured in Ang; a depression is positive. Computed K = 4.4 Ang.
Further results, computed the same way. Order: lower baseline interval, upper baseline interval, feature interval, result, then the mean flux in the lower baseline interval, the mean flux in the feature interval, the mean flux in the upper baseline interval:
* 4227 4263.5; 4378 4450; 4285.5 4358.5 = 6.0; 10.7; 10.7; 12.7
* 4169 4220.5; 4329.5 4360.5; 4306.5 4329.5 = 1.4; 10.1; 10.8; 11.8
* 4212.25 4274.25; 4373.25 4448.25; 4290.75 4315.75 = 5.5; 10.8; 8.89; 12.6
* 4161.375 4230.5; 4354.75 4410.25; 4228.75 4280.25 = -0.3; 10.2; 10.9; 12.3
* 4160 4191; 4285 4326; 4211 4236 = -0.5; 10.4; 10.4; 9.87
